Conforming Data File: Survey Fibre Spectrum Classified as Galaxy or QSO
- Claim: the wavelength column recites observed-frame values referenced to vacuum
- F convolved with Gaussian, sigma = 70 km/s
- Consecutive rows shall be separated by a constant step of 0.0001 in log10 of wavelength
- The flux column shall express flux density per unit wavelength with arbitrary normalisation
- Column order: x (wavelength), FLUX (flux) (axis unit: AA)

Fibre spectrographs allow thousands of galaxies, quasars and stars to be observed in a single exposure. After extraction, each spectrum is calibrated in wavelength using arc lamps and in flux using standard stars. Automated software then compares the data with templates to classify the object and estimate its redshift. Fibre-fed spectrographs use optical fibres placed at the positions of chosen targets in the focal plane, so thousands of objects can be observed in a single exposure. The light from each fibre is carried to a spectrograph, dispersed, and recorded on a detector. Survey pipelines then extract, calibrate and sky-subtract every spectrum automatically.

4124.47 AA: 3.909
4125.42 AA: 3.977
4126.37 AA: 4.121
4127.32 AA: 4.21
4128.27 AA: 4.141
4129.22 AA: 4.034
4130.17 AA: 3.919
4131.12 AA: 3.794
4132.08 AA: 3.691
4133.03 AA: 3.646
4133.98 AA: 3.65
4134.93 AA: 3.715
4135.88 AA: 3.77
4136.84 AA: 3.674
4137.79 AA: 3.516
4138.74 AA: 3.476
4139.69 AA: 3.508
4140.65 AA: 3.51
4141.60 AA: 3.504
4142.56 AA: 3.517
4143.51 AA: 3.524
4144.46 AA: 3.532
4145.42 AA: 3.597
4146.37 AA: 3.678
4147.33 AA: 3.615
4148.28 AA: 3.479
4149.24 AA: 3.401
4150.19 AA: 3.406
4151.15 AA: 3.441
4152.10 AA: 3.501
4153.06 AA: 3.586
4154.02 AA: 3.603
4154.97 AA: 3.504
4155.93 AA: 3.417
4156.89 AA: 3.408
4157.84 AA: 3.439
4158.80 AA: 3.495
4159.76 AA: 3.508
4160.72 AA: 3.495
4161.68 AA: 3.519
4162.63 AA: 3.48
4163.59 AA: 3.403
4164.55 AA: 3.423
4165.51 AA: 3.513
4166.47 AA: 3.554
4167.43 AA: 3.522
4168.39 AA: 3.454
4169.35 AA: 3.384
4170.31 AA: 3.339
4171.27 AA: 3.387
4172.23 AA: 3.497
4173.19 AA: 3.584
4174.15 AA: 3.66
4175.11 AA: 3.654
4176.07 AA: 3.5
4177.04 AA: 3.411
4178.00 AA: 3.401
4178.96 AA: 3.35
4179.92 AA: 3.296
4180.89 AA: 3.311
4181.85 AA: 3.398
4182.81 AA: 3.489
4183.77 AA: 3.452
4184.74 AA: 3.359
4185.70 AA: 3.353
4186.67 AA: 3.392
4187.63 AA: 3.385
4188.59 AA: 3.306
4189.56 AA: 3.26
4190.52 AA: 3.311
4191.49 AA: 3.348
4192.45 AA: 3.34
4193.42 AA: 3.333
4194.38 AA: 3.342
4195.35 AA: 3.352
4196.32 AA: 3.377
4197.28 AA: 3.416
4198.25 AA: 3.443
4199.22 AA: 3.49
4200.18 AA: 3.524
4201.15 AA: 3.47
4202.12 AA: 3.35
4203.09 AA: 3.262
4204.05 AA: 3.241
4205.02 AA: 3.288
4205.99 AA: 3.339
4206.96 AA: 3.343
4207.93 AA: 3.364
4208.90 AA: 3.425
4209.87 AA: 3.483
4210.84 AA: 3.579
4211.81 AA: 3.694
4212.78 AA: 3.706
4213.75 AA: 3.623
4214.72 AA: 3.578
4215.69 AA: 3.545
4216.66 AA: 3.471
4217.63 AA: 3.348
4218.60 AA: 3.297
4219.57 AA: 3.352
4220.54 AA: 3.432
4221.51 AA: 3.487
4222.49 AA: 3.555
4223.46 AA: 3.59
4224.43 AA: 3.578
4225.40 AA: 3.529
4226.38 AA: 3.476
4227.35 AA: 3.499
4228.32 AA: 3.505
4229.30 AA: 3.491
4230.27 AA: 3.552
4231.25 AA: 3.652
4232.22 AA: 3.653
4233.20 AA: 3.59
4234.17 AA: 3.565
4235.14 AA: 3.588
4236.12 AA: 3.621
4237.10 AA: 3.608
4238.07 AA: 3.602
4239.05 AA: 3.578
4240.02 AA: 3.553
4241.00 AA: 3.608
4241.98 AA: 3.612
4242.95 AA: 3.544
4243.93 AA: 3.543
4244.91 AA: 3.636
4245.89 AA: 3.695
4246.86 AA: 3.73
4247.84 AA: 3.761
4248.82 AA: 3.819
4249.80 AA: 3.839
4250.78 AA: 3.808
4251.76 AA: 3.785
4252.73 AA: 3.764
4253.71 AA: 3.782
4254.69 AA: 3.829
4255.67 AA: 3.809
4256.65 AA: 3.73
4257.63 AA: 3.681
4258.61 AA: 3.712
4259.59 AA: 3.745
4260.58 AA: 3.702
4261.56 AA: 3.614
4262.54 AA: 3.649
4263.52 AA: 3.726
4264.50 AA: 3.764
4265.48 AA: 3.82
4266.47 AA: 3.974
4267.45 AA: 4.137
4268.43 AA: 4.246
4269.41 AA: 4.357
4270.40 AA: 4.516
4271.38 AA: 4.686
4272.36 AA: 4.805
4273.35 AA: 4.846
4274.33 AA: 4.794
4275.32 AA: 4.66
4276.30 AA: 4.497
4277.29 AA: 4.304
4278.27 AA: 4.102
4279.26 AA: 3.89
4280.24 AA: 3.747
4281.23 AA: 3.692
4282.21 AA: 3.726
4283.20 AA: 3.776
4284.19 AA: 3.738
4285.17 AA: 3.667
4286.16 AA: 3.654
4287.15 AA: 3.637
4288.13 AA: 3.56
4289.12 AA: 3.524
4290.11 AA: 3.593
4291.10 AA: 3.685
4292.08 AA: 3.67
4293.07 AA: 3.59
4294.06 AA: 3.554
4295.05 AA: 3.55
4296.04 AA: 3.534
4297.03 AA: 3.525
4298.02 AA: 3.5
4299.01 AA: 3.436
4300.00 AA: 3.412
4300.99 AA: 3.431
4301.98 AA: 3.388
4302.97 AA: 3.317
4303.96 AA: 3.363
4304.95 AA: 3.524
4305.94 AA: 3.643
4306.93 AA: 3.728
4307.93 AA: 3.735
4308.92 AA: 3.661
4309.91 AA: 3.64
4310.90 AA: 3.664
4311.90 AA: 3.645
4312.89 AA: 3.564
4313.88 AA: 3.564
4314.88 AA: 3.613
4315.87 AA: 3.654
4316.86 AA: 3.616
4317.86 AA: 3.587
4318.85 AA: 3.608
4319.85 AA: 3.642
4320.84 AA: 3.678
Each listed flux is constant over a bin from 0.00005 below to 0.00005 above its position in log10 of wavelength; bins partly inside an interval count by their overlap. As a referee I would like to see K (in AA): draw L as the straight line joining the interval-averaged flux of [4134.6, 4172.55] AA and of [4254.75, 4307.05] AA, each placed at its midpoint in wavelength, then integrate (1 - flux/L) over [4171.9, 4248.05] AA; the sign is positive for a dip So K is 3.6 AA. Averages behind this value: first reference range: 3.51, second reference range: 3.83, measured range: 3.48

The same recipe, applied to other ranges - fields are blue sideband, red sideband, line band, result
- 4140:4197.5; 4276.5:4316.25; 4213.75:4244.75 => 0.0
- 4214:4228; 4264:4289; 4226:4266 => 1.0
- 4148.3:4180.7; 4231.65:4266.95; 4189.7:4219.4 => 1.3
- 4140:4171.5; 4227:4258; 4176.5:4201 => 1.2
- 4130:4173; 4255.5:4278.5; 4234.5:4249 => 1.3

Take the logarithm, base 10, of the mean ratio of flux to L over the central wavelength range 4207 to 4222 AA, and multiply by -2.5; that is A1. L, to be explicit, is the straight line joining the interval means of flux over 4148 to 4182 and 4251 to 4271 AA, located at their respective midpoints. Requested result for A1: 0.06 mag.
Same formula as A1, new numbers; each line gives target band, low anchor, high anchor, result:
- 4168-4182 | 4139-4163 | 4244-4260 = 0.038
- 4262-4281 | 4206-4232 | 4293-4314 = -0.197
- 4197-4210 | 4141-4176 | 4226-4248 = 0.053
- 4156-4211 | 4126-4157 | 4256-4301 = 0.090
